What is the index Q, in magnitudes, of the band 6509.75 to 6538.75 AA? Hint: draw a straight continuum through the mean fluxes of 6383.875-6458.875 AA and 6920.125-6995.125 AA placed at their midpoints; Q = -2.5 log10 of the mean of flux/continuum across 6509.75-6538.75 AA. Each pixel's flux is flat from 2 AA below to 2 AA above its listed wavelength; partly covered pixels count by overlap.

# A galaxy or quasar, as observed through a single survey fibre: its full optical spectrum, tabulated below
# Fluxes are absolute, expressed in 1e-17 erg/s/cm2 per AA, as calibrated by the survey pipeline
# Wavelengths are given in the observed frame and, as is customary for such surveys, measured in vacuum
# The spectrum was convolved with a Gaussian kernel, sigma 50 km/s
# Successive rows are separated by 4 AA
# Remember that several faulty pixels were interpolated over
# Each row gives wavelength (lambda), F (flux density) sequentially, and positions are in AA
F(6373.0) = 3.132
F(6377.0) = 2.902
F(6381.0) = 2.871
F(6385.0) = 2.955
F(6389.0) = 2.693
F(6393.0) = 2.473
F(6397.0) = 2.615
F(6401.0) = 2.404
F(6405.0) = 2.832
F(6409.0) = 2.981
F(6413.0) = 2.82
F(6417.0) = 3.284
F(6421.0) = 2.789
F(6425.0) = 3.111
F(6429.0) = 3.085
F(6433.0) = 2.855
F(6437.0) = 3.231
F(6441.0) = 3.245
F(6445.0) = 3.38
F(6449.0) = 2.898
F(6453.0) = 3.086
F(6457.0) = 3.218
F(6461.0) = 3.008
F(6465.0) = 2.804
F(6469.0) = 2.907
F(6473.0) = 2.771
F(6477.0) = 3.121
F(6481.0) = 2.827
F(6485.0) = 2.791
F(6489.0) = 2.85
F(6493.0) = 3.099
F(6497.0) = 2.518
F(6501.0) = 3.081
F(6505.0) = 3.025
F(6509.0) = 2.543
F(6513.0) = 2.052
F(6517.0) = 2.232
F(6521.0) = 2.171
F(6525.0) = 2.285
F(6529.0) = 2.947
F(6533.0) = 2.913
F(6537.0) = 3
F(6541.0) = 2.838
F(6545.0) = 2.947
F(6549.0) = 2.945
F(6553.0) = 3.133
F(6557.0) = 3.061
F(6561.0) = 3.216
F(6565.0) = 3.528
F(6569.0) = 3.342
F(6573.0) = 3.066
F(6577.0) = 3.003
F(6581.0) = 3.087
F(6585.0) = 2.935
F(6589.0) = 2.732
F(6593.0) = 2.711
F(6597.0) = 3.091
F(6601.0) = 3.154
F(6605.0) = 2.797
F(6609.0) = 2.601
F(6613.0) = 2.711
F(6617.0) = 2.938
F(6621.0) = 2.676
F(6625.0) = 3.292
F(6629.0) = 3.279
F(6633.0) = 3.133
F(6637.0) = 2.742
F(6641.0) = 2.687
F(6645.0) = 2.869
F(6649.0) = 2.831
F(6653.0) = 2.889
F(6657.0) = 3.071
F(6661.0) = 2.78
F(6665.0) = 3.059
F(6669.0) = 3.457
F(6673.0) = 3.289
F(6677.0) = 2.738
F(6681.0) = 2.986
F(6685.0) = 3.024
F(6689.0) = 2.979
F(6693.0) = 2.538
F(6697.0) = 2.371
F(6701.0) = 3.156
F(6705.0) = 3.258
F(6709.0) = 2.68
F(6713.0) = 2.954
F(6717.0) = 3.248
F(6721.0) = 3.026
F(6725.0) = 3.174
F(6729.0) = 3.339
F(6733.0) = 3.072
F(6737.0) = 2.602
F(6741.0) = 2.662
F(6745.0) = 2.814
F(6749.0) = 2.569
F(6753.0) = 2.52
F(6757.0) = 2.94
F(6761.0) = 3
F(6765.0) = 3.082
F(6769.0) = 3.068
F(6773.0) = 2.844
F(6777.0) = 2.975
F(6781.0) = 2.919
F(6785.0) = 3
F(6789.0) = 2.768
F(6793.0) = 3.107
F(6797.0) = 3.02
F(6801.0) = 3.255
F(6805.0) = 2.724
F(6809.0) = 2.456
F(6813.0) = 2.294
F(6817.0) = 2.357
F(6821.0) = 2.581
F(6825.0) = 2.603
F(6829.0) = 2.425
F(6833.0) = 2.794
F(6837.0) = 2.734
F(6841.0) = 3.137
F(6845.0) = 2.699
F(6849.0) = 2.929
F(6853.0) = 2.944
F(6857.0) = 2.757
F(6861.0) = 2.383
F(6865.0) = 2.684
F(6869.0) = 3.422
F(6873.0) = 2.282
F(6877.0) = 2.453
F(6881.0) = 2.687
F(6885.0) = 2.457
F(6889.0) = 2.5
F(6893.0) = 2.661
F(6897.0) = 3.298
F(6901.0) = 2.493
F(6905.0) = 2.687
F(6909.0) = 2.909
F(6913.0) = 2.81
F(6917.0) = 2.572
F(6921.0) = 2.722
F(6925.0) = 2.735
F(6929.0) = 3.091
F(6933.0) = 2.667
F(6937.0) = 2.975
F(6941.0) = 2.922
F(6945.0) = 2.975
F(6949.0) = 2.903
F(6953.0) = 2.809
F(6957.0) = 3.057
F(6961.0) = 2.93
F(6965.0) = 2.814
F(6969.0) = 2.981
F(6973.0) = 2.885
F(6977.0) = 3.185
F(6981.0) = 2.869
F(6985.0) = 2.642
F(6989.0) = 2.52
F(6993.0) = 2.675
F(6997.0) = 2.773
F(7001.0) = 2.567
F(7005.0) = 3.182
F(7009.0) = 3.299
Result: 0.17 mag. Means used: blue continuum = 2.94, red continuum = 2.86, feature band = 2.51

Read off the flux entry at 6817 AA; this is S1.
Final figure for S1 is 2.357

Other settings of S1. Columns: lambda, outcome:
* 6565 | 3.528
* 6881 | 2.687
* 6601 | 3.154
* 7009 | 3.299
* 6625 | 3.292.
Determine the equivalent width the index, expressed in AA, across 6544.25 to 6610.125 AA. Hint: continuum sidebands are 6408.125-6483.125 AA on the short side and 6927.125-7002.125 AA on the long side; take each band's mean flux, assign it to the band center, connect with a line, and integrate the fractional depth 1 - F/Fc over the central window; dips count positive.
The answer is -1.0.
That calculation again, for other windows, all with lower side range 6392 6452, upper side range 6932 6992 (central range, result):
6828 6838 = 0.78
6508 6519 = 2.55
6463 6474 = 0.39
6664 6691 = -1.53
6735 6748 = 0.99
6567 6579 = -0.87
